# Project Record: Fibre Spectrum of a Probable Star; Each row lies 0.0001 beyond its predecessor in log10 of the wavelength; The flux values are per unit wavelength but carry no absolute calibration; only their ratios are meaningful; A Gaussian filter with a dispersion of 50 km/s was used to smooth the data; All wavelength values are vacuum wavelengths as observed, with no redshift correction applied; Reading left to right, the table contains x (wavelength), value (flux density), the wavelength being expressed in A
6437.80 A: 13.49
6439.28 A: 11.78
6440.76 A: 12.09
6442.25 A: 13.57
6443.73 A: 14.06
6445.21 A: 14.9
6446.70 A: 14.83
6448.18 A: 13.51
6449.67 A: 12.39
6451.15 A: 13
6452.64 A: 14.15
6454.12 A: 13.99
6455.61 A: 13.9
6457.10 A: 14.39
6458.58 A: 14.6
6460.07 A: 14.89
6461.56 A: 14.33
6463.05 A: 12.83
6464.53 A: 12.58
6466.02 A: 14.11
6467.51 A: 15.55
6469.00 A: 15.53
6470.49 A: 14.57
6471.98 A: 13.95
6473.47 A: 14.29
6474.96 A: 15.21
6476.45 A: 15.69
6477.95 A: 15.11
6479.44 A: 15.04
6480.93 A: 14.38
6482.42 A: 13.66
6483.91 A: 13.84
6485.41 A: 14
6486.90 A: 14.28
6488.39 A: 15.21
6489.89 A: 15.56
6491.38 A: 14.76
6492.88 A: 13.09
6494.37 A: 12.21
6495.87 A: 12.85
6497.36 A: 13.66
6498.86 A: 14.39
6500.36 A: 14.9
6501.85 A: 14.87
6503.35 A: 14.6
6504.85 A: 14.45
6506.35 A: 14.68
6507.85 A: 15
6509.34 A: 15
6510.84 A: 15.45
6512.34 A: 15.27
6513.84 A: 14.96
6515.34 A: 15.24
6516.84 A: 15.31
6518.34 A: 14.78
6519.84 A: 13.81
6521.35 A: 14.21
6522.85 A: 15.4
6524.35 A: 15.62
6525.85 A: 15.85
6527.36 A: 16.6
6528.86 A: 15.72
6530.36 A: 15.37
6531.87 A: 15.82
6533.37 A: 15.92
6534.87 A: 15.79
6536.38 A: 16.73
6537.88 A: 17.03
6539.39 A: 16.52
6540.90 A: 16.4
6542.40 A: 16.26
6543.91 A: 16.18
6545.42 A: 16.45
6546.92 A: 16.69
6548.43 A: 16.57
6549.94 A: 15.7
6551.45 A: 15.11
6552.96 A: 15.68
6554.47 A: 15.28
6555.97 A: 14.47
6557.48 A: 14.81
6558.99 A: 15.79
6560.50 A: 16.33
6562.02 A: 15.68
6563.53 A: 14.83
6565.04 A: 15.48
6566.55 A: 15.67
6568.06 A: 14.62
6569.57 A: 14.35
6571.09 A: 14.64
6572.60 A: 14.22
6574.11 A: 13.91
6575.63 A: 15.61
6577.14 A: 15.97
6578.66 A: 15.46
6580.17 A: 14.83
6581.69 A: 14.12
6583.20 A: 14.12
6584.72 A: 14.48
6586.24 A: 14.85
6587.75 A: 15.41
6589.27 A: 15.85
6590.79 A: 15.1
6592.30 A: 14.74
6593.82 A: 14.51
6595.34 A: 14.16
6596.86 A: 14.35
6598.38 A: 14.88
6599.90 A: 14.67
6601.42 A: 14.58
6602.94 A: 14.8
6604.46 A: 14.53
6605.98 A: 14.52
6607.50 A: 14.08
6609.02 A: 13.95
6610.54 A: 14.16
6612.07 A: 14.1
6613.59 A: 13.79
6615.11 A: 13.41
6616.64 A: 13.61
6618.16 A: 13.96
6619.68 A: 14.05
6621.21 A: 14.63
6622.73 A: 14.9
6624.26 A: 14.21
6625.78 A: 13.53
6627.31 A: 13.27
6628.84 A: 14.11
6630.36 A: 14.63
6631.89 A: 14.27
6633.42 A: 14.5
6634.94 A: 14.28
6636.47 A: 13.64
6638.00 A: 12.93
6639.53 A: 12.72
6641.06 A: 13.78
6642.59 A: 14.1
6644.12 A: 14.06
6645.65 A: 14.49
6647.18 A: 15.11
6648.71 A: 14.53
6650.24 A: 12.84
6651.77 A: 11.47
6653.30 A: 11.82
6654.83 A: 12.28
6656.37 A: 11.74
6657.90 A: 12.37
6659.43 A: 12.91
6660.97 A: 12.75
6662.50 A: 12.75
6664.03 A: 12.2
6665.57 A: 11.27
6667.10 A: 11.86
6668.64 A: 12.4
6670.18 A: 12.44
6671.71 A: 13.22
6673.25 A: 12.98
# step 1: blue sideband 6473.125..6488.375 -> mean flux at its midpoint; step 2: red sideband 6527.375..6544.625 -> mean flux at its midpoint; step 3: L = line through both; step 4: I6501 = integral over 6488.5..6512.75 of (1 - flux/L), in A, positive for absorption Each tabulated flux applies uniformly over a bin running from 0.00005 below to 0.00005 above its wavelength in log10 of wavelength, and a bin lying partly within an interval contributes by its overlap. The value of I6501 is 1.2 A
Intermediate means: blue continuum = 14.6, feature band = 14.4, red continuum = 16.2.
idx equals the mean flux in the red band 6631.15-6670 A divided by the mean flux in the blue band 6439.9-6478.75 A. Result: 0.92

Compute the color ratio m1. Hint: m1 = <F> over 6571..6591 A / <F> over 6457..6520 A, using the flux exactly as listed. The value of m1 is 1.0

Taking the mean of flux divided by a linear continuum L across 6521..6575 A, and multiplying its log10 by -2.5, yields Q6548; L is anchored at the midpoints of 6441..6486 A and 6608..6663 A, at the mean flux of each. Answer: -0.13 mag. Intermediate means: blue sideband 14.2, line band 15.6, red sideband 13.6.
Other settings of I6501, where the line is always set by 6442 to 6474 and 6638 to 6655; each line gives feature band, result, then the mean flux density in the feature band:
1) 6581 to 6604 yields -1.9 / 14.7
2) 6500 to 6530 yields -2.6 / 15.1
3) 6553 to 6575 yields -2.1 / 15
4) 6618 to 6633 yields -0.8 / 14.2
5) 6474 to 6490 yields -0.8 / 14.7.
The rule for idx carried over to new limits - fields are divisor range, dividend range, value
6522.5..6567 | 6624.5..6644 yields 0.87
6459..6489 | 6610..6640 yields 0.96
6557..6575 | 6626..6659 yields 0.90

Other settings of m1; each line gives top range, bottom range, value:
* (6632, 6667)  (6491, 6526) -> 0.90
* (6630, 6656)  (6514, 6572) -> 0.87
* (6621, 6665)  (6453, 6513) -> 0.93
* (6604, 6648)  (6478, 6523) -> 0.97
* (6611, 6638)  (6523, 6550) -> 0.87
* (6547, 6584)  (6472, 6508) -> 1.05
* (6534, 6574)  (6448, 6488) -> 1.10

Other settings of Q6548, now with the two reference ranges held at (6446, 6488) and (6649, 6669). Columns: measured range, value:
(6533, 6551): -0.21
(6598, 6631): -0.12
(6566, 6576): -0.12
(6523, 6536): -0.17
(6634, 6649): -0.13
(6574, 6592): -0.15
